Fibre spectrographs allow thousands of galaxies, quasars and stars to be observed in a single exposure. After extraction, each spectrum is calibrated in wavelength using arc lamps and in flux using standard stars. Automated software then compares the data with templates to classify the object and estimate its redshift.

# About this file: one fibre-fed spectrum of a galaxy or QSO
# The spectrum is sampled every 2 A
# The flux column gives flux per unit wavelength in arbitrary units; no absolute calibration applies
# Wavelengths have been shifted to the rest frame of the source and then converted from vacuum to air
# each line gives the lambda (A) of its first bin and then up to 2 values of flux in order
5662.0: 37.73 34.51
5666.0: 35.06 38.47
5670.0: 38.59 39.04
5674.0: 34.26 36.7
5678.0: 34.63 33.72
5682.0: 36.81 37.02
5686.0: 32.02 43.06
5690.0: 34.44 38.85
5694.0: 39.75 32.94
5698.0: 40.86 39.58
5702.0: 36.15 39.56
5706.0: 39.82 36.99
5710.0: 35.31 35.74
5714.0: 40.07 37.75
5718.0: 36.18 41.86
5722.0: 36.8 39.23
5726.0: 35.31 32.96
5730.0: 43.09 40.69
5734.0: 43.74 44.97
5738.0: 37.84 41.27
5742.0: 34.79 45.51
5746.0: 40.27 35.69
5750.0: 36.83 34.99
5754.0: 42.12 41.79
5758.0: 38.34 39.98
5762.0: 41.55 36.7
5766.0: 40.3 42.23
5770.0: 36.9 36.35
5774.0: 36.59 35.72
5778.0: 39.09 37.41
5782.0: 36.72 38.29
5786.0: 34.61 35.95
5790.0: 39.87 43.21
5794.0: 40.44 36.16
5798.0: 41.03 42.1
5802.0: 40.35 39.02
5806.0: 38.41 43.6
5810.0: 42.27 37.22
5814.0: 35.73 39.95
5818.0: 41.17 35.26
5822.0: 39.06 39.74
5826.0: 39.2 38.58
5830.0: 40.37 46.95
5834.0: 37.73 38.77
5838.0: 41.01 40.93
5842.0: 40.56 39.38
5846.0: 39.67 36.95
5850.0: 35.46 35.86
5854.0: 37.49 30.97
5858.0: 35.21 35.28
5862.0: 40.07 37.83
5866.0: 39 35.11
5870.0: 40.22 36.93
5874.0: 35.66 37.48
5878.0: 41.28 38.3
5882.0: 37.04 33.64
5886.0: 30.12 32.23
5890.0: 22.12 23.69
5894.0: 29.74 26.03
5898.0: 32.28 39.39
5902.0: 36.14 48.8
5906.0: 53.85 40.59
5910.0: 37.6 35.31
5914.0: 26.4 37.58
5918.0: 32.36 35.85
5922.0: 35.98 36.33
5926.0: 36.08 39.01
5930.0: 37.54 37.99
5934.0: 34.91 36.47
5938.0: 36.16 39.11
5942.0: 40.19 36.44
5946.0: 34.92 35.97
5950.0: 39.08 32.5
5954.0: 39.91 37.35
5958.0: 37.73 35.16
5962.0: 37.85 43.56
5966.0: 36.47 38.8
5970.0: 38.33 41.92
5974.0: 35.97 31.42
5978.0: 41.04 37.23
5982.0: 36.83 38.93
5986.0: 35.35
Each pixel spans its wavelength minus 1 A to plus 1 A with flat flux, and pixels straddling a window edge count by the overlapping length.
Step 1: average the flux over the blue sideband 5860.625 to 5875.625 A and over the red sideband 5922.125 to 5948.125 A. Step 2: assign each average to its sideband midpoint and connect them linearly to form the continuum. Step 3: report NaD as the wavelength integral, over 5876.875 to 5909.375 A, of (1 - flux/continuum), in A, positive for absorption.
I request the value 1.8 A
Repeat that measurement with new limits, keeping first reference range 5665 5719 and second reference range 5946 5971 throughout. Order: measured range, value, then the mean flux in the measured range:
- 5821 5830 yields -0.5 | 39.3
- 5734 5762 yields -1.9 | 39.8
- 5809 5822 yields -0.4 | 38.6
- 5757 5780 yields -0.7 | 38.5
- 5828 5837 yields -0.8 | 40.7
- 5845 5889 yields 1.2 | 36.4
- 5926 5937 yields 0.1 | 37.1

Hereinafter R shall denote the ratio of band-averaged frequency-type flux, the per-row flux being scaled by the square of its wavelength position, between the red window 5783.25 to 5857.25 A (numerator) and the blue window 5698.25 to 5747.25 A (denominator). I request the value 1.03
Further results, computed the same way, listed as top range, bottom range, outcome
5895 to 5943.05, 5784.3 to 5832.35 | 0.98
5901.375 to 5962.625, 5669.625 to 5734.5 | 1.08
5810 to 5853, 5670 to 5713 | 1.11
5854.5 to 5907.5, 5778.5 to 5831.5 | 0.94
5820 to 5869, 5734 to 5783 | 1.01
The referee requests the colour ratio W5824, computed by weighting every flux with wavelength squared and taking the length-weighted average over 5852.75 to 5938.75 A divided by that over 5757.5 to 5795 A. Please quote 0.97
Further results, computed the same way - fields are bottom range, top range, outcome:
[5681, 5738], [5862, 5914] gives 1.00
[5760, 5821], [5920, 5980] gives 1.02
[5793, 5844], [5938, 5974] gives 1.00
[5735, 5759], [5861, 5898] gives 0.90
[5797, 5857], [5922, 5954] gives 0.98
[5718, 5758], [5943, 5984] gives 1.03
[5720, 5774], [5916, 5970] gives 1.01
